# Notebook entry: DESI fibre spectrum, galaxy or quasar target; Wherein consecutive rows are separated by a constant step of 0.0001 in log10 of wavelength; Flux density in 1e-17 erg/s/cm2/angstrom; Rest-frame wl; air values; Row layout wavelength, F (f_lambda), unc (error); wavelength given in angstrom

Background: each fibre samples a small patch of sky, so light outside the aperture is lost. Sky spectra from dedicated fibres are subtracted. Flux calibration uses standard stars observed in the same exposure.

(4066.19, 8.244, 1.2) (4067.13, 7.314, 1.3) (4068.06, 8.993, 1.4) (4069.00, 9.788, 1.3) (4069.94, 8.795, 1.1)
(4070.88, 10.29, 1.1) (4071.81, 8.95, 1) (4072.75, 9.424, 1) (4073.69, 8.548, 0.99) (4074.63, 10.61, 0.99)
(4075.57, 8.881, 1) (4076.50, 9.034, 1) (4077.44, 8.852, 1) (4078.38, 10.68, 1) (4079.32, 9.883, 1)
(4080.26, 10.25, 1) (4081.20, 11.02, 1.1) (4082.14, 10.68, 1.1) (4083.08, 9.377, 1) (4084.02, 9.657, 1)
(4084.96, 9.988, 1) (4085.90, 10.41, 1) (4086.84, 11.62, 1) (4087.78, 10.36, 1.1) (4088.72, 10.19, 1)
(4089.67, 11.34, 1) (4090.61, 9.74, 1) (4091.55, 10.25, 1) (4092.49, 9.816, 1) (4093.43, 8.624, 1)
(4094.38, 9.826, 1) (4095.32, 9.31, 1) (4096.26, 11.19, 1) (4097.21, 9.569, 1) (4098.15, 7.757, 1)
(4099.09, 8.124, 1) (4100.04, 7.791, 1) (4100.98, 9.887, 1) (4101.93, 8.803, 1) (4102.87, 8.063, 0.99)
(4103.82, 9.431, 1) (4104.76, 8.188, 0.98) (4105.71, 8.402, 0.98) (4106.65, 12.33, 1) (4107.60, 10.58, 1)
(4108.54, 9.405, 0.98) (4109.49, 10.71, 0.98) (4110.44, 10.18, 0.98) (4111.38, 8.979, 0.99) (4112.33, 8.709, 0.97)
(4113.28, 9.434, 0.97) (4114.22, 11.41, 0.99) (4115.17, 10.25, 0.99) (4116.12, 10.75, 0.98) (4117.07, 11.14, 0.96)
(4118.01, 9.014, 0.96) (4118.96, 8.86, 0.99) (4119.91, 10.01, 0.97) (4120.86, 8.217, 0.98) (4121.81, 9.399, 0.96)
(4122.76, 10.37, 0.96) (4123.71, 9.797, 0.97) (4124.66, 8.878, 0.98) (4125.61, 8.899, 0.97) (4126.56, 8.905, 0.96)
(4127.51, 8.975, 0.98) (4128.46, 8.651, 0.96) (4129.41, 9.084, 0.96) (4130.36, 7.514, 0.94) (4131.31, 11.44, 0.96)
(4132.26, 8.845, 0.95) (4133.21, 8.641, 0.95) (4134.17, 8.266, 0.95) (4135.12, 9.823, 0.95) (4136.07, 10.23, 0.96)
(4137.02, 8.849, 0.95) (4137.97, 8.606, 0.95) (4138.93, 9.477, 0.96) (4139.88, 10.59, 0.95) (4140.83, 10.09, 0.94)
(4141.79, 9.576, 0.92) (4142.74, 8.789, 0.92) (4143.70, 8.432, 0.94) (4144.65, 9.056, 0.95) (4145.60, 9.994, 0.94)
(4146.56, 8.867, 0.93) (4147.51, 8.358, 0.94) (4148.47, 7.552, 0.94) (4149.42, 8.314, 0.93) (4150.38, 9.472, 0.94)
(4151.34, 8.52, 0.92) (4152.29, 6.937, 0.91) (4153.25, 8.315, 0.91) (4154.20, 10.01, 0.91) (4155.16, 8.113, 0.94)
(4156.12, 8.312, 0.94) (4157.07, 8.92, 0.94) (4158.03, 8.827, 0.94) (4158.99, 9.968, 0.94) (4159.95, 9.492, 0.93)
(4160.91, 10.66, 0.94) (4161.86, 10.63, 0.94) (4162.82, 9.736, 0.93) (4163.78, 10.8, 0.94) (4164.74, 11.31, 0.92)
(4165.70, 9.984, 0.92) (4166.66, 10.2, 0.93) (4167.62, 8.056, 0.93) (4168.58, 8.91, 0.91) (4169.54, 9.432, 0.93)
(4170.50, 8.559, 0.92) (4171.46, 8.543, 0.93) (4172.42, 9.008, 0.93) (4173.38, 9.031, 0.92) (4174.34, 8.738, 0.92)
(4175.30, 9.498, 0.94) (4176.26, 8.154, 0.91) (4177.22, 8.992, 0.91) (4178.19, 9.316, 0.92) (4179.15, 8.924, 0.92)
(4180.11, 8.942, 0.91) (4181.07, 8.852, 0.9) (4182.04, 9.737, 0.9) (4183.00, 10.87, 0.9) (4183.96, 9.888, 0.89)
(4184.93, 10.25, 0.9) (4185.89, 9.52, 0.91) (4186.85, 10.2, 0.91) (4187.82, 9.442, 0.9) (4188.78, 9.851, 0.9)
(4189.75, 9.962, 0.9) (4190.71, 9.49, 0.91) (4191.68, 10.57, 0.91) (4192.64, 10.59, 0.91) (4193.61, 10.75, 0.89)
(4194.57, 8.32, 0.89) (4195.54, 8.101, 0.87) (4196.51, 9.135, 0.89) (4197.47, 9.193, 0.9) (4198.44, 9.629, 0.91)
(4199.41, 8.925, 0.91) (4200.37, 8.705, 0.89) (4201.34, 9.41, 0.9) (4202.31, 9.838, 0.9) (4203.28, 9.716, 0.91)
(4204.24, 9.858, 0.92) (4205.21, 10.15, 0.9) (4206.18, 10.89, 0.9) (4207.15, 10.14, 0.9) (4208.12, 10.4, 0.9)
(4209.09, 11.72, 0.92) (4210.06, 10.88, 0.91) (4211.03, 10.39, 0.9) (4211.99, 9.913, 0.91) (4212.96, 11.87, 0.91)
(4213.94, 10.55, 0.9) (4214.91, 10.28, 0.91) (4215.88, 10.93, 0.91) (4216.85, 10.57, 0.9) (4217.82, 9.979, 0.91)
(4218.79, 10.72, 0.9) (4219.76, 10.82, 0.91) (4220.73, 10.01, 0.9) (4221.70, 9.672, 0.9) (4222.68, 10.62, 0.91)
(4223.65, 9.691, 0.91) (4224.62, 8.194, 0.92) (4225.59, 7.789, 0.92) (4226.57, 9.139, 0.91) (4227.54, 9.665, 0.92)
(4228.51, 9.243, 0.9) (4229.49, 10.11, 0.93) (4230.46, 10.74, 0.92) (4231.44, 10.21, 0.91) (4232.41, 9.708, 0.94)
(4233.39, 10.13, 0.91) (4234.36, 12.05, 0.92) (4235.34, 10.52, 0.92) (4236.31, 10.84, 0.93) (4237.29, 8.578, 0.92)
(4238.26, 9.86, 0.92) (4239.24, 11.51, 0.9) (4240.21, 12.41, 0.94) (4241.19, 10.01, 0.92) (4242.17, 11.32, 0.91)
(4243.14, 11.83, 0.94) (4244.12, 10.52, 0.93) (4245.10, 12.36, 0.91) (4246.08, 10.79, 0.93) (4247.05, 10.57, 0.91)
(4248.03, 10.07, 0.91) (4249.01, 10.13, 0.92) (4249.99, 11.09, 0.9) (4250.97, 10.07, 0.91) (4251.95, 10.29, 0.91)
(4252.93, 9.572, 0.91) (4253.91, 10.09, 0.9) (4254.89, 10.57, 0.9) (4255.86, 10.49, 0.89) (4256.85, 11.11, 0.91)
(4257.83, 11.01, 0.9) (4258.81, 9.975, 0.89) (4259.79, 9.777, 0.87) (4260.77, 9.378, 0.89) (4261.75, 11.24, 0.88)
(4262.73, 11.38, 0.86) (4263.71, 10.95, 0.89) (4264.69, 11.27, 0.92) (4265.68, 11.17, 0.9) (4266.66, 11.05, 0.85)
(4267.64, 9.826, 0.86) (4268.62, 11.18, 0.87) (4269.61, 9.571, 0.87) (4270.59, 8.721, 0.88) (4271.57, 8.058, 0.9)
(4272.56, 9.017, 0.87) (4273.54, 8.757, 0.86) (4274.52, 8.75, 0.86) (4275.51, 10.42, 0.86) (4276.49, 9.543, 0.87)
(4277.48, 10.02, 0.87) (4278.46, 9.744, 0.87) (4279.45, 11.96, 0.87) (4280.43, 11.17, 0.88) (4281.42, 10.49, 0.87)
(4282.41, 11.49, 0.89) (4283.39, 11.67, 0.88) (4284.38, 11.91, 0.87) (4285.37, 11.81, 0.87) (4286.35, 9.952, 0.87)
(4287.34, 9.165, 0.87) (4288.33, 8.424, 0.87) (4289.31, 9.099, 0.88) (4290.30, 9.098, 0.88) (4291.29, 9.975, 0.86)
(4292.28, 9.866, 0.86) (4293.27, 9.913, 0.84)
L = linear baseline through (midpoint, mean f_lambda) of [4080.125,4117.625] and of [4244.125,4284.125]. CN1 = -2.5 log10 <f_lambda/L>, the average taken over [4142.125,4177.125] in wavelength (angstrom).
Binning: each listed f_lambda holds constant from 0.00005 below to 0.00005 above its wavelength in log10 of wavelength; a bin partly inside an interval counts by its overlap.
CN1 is 0.11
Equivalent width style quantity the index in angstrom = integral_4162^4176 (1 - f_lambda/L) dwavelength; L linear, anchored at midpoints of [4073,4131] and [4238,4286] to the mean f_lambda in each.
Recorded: 0.8 angstrom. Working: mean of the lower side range 9.62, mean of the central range 9.42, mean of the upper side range 10.5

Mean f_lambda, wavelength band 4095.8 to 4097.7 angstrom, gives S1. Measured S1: 10.3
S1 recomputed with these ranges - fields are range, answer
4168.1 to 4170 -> 9.17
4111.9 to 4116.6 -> 10.1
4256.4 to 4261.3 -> 10.3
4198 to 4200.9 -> 9.09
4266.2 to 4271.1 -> 10.1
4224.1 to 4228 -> 8.7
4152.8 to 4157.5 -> 8.75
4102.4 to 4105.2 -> 8.57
